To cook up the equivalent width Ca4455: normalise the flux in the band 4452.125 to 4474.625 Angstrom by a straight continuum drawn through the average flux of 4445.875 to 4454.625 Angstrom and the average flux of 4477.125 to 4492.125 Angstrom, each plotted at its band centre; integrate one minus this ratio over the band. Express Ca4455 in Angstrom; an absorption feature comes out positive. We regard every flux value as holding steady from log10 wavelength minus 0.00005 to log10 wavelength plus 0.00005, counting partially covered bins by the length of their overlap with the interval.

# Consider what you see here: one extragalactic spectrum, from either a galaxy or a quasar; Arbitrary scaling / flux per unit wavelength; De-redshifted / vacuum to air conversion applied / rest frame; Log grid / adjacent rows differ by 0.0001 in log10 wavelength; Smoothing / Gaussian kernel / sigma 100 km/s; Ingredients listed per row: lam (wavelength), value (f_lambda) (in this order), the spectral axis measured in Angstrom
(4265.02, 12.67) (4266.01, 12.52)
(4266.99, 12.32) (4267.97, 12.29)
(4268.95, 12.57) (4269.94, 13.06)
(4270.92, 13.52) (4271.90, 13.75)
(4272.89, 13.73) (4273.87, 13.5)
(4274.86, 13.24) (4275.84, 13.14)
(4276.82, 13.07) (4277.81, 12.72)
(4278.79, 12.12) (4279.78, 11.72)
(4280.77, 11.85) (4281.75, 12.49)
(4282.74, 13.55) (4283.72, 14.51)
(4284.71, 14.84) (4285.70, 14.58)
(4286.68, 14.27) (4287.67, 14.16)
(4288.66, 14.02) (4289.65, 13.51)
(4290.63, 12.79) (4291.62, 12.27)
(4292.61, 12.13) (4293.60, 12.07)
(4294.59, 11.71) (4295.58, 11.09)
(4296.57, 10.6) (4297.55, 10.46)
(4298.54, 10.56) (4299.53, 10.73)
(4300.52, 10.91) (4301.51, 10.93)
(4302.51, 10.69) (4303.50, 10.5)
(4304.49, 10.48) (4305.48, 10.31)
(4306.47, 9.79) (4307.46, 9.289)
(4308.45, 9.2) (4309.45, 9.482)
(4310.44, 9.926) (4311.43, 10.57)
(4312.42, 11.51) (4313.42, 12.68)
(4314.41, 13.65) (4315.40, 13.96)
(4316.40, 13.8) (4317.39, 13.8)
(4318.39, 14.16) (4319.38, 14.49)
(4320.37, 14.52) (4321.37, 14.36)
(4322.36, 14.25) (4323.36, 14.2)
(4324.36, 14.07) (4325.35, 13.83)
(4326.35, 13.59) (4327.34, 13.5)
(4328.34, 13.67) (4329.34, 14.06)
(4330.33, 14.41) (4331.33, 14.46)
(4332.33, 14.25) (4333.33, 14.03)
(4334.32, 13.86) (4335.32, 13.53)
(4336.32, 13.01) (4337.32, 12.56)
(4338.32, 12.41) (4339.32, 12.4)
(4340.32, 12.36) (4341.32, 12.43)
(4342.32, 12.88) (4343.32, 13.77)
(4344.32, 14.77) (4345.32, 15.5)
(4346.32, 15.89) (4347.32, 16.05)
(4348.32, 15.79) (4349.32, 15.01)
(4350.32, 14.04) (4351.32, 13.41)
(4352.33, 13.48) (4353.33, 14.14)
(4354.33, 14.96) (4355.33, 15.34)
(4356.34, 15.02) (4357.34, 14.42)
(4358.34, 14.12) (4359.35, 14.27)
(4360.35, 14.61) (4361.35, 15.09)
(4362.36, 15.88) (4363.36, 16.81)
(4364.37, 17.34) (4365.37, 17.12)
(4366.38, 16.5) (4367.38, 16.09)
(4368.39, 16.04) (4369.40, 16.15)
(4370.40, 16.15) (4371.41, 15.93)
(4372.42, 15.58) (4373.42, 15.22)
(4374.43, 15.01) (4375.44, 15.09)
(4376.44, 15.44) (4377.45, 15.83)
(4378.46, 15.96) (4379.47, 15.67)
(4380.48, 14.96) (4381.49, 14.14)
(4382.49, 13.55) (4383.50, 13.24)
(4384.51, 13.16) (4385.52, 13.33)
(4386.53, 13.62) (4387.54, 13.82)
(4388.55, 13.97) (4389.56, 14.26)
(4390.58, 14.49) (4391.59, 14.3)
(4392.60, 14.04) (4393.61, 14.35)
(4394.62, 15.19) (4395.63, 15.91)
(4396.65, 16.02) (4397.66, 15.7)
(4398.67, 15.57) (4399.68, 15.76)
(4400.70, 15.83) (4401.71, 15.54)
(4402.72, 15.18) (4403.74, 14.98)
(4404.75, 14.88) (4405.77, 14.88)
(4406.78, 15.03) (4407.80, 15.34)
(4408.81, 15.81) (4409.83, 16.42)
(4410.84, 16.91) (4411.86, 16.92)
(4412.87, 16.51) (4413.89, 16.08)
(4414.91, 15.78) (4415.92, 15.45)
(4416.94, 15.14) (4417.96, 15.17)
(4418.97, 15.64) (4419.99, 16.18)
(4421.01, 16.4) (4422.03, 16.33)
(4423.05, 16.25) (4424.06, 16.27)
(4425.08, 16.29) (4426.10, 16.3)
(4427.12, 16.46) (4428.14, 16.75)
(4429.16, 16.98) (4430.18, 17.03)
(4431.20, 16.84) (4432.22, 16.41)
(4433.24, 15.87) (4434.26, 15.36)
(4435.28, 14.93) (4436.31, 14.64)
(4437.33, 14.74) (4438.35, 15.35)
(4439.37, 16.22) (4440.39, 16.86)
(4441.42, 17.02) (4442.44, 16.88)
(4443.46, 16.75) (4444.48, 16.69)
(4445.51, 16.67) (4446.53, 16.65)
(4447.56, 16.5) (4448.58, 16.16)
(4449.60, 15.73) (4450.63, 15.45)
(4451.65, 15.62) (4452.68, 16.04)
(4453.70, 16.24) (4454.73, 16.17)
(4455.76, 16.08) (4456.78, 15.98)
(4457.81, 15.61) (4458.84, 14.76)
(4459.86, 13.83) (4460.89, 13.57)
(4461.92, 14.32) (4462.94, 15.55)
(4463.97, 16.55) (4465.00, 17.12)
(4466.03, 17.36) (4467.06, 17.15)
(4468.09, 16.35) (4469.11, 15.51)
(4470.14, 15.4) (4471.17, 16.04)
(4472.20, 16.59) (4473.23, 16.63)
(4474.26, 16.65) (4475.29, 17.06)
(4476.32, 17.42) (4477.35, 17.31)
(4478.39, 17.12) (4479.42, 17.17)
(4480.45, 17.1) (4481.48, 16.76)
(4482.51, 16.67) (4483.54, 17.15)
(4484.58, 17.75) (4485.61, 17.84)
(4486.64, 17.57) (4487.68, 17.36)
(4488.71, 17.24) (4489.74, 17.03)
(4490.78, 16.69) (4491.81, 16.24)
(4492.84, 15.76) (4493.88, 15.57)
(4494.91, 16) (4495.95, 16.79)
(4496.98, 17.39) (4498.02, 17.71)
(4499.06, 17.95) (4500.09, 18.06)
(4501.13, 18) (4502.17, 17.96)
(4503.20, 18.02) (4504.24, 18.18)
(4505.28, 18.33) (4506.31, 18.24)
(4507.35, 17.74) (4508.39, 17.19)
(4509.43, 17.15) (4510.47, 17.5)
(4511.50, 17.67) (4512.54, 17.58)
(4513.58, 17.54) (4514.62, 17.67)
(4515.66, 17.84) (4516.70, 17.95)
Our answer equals 0.8 Angstrom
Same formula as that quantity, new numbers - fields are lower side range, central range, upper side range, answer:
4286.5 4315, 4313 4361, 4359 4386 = -2.50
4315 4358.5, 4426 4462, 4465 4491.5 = 0.61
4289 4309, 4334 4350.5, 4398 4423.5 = -1.33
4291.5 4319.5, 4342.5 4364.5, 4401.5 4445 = -2.74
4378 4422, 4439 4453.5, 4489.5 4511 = -0.20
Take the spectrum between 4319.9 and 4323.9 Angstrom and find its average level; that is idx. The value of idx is 14.3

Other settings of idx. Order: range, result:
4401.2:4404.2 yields 15.2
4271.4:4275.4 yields 13.5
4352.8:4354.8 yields 14.6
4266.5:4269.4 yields 12.4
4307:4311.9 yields 9.69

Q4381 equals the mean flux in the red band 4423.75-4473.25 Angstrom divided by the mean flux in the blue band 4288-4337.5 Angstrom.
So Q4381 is 1.29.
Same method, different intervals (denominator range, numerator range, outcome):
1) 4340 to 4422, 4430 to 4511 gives 1.09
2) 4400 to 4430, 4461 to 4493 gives 1.05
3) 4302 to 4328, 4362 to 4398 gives 1.23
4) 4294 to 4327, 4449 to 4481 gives 1.35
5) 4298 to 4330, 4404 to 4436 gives 1.31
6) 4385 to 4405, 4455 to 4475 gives 1.07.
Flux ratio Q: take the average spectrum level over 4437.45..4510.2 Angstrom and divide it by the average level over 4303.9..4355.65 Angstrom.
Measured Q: 1.3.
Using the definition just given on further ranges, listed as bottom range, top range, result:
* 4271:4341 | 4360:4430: 1.22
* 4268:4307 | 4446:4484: 1.31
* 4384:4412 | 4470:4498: 1.12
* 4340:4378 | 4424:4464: 1.05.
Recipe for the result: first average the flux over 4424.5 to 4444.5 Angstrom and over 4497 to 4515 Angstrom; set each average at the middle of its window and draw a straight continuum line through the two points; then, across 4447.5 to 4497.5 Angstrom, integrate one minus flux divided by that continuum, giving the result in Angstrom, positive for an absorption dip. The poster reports 2.0 Angstrom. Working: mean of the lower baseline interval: 16.2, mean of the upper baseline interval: 17.8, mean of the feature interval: 16.4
